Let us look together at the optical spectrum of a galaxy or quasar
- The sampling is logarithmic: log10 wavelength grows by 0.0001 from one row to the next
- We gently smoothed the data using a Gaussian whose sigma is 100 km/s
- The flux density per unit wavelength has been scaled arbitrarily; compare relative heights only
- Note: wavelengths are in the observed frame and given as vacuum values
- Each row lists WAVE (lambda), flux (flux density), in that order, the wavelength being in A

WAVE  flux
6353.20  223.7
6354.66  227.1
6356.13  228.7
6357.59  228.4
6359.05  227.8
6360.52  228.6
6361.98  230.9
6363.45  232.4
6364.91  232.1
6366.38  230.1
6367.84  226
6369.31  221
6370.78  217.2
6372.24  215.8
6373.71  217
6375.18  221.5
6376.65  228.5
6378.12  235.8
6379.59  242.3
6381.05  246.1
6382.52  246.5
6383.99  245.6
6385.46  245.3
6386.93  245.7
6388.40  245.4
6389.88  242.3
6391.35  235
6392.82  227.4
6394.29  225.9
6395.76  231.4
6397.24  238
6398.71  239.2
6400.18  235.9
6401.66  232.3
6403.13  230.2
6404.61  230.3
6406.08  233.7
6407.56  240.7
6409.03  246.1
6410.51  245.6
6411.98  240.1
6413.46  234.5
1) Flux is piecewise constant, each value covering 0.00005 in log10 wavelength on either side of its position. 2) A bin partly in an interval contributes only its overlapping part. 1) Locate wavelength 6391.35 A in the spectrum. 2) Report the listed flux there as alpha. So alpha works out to 235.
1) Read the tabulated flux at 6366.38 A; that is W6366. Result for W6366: 230.1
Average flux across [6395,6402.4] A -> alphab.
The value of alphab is 235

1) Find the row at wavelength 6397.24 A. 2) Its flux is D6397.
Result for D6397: 238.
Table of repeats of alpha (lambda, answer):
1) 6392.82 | 227.4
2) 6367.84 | 226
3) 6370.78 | 217.2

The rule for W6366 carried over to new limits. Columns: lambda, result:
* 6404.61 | 230.3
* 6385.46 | 245.3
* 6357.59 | 228.4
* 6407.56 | 240.7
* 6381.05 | 246.1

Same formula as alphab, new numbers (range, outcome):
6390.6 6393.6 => 232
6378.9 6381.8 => 245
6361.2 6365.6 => 232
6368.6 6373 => 218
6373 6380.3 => 229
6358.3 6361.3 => 228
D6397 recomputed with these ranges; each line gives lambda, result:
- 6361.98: 230.9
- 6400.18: 235.9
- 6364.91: 232.1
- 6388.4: 245.4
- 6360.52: 228.6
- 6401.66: 232.3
